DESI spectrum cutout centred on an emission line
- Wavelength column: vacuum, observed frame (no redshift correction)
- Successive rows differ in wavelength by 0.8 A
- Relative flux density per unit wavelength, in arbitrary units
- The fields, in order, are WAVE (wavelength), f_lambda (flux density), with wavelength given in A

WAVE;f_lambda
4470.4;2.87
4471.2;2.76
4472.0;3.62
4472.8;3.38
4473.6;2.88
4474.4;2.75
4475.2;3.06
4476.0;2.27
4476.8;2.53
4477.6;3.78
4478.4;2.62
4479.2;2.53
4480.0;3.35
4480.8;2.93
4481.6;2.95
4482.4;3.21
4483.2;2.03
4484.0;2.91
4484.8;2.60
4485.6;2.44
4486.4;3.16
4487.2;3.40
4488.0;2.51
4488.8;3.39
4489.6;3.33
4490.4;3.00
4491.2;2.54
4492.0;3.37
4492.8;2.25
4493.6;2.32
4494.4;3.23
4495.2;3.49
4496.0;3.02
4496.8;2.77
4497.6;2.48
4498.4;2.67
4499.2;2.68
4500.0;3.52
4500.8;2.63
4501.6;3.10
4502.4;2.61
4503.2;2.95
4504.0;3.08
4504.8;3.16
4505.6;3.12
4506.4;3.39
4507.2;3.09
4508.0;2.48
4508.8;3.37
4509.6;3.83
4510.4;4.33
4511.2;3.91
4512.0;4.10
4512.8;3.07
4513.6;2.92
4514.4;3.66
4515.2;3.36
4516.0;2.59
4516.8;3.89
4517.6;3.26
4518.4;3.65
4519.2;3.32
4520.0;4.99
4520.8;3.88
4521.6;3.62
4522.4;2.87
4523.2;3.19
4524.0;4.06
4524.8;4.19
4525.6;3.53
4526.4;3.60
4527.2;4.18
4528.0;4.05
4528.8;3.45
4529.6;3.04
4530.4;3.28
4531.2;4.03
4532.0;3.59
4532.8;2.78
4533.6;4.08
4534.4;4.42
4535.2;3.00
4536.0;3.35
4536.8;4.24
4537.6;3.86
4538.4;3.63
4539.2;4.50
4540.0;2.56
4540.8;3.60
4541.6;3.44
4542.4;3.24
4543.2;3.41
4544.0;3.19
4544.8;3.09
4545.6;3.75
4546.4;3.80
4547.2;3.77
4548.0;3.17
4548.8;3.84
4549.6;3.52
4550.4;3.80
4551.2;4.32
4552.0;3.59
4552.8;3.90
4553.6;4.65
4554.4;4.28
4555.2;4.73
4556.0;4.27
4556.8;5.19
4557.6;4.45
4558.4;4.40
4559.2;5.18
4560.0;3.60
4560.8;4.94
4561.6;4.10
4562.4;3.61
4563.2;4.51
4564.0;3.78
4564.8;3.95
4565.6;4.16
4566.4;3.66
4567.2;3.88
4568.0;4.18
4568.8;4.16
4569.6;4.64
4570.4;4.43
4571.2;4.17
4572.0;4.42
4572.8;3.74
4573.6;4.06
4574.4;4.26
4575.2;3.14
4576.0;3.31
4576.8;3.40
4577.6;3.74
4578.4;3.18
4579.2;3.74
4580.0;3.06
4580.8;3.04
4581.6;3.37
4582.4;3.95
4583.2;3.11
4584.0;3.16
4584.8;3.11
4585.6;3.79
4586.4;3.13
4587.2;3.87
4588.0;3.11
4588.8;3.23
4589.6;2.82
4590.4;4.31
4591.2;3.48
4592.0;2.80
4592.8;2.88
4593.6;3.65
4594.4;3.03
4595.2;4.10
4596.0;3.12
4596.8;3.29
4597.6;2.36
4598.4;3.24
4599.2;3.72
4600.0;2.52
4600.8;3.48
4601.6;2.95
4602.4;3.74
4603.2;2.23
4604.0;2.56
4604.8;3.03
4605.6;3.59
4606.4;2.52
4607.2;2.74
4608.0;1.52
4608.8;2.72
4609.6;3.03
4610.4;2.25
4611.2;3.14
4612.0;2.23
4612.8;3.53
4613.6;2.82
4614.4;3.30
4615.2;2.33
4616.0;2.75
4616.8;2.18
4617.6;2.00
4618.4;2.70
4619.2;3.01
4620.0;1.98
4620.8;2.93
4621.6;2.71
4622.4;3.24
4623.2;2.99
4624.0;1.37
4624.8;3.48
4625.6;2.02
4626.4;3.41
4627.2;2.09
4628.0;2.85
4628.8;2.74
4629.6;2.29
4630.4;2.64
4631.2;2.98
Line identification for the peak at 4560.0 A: C III]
